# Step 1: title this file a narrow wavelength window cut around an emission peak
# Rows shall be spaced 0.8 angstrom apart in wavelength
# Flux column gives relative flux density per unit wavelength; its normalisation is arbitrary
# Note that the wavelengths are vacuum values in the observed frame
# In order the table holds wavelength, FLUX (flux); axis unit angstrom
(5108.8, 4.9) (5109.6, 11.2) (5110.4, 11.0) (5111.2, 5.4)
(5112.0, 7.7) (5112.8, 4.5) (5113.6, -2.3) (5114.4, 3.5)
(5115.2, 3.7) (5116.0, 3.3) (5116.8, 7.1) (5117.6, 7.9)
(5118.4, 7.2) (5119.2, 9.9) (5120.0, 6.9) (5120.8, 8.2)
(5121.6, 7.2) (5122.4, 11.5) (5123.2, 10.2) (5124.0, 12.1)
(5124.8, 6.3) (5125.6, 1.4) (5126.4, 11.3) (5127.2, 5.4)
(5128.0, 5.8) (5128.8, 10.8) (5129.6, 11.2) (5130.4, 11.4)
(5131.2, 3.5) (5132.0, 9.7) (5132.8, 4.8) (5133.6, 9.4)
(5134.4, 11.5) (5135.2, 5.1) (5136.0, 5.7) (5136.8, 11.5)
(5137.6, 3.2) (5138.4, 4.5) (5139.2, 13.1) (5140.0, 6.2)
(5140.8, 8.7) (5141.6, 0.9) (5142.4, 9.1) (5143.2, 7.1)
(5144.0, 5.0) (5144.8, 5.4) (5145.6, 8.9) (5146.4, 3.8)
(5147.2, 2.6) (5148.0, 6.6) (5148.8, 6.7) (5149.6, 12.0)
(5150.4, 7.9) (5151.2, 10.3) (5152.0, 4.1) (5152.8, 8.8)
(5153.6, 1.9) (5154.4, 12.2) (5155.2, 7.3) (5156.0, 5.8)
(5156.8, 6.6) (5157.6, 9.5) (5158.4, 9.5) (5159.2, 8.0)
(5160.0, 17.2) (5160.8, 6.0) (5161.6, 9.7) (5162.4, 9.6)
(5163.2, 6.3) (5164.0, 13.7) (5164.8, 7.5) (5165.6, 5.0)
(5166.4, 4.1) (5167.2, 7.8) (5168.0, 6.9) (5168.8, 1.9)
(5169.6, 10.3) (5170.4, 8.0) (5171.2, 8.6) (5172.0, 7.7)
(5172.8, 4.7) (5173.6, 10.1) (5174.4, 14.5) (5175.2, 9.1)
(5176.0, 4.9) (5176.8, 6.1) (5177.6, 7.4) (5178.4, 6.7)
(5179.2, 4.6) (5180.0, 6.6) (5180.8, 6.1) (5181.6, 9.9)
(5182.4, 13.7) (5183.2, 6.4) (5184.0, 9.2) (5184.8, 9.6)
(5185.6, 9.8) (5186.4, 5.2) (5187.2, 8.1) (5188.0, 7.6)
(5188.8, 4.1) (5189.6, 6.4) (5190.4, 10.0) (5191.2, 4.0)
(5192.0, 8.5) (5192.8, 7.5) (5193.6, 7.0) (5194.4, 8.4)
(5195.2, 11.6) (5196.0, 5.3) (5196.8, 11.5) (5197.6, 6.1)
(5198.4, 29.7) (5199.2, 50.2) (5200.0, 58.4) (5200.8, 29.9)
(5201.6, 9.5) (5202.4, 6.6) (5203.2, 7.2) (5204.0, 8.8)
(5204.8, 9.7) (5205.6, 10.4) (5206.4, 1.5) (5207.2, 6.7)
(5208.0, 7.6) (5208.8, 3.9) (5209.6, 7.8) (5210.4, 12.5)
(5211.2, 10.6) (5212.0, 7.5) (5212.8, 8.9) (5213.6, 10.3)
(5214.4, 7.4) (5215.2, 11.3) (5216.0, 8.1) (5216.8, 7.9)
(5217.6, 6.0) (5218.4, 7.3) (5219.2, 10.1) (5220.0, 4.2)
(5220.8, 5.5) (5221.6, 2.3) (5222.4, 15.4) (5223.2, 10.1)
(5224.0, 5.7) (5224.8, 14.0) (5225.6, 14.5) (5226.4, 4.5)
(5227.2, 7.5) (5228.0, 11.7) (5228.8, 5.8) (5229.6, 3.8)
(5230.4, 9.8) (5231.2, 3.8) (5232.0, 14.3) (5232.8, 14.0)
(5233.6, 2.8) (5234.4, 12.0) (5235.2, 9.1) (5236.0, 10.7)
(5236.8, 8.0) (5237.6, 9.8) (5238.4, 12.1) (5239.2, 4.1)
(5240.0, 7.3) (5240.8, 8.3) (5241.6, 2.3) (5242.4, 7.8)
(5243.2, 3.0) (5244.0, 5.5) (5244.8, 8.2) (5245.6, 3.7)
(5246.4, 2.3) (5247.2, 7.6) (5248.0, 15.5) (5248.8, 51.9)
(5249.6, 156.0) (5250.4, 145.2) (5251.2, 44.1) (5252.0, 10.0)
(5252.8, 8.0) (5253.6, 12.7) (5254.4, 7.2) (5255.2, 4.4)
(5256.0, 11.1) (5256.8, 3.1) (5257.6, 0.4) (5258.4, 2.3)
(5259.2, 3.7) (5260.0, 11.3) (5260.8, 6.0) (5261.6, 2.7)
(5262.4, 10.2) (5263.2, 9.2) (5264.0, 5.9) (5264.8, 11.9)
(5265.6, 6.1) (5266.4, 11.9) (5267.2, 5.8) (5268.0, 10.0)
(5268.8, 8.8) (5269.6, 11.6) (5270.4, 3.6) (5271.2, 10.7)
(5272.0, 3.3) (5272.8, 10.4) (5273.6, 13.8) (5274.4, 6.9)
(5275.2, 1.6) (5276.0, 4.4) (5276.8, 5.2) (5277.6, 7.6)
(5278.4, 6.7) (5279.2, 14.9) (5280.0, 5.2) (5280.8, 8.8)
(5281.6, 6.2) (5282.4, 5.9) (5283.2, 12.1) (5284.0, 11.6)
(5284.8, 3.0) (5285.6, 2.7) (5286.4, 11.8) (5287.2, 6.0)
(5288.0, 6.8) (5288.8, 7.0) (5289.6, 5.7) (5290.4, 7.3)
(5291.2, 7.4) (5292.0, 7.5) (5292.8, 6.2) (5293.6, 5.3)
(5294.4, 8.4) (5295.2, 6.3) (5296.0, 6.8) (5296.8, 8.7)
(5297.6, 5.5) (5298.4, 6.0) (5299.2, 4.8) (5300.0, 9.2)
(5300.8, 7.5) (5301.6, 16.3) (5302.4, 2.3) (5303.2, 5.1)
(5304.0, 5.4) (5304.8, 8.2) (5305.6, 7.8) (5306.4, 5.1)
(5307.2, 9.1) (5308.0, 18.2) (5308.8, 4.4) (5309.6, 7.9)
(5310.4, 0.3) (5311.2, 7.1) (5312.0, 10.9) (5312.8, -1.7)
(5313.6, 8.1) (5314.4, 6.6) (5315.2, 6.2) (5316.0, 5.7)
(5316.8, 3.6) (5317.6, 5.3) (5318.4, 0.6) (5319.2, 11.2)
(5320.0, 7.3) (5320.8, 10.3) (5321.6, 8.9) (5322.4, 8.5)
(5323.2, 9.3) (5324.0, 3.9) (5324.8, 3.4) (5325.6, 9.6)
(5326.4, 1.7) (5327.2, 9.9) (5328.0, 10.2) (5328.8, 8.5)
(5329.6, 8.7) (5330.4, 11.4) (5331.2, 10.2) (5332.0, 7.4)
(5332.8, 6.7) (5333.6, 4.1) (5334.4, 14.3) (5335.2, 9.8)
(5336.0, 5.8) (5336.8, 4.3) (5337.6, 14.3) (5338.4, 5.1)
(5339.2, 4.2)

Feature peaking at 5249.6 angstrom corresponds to [O III] 5007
